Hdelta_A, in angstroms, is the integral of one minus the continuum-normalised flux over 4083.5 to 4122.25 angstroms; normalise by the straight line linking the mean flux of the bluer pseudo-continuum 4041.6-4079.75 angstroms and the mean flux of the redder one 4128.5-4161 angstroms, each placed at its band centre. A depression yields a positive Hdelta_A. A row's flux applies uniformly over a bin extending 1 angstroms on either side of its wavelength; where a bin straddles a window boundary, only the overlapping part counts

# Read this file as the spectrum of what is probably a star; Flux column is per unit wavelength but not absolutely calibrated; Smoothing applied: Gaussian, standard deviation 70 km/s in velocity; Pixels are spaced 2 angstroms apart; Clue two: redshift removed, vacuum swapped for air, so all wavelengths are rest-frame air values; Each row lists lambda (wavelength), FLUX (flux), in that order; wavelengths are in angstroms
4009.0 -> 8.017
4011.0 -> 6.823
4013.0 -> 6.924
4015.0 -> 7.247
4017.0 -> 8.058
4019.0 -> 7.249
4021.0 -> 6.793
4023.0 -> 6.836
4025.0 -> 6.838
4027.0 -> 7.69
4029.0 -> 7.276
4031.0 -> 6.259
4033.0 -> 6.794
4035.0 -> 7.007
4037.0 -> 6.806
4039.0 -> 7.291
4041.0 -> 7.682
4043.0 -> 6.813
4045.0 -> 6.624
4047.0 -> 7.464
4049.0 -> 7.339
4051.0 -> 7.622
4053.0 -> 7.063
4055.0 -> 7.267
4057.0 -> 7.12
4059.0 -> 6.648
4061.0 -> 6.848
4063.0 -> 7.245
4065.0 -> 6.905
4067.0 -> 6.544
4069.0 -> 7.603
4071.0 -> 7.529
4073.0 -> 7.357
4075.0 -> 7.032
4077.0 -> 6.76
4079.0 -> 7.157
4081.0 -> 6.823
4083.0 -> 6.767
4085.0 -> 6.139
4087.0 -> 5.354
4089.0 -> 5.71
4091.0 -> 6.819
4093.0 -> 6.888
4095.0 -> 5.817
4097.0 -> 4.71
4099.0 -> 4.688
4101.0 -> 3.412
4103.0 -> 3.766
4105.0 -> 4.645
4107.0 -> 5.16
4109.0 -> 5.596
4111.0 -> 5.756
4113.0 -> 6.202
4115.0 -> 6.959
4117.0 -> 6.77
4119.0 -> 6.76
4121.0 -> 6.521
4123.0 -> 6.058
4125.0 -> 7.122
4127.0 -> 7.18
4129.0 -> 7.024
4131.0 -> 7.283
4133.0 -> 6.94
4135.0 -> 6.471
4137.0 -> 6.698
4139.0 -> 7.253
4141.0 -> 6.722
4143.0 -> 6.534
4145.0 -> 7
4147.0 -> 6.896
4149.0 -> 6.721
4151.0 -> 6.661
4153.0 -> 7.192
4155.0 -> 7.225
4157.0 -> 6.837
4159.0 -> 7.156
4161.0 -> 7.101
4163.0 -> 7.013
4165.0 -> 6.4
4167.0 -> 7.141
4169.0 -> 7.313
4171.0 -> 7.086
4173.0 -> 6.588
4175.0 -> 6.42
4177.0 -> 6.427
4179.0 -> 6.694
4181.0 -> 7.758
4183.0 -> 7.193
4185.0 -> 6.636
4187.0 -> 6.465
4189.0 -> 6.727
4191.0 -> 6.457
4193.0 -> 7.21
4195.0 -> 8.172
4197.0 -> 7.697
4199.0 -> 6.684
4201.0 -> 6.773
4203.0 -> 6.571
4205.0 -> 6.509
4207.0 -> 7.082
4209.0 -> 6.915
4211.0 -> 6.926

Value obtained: 7.34 angstroms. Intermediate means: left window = 7.11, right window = 6.92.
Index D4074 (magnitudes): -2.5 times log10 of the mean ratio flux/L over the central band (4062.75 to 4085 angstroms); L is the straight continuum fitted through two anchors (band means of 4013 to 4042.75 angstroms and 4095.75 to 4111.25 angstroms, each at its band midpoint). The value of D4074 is -0.24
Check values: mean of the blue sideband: 7.12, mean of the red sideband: 4.68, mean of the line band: 7.02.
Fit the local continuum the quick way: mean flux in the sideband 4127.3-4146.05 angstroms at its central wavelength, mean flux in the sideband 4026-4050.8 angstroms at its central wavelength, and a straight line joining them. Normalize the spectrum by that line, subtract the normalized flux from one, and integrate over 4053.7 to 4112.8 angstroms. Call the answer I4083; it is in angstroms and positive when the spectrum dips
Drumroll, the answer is 6.7 angstroms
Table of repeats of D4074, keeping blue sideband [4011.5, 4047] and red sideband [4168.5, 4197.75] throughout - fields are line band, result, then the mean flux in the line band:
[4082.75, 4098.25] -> 0.18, 5.97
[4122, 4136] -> 0.02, 6.87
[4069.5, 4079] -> -0.02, 7.19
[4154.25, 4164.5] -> -0.01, 7.03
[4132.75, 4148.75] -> 0.03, 6.8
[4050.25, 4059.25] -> -0.02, 7.17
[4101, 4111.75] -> 0.41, 4.82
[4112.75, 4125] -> 0.06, 6.61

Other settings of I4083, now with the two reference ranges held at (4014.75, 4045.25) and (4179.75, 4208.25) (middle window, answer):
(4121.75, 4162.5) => 0.69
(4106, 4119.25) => 1.69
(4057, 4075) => -0.05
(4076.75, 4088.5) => 1.01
